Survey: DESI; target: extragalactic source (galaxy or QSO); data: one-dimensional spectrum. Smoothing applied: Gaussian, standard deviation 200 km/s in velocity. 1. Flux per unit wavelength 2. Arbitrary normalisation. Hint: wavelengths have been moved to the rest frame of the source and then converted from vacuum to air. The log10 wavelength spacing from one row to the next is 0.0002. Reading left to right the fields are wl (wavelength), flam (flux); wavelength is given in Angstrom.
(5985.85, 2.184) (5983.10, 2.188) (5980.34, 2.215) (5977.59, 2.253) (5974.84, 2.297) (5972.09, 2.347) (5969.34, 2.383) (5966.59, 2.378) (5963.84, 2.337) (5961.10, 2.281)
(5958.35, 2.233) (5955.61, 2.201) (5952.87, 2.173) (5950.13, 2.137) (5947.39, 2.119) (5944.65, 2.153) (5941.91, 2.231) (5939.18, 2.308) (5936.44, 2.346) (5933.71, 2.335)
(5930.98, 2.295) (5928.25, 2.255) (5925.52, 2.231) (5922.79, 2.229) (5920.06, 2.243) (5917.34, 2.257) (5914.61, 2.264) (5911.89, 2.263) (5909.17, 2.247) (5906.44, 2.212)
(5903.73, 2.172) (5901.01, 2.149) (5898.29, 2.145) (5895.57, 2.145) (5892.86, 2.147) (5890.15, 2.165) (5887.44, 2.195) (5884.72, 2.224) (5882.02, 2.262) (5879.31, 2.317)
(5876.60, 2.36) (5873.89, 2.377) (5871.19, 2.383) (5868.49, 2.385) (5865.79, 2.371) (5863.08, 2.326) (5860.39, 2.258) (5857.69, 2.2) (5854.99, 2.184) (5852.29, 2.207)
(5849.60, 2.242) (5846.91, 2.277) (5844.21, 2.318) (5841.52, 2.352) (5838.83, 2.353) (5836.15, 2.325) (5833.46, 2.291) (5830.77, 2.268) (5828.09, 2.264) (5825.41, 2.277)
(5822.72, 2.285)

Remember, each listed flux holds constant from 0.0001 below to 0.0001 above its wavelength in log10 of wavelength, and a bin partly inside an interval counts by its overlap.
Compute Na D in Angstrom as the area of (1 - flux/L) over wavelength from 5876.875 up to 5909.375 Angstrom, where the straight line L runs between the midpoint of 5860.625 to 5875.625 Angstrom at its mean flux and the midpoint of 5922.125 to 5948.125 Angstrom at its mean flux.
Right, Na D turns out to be 1.7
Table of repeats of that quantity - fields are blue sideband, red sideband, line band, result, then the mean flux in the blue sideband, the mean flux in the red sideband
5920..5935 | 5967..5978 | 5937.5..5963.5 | 1.00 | 2.27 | 2.33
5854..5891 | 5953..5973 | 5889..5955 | 2.21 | 2.29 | 2.3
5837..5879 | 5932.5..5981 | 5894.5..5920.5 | 0.86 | 2.31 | 2.26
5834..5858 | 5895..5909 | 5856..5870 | -0.38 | 2.28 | 2.17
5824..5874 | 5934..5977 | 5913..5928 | 0.19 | 2.3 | 2.26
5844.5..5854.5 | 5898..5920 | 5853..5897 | -0.68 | 2.24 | 2.22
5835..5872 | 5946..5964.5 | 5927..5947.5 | -0.37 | 2.3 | 2.21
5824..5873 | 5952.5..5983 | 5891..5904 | 0.79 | 2.29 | 2.28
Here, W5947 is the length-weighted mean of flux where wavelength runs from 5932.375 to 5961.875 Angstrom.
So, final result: 2.23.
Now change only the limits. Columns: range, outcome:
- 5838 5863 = 2.27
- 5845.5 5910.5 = 2.25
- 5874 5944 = 2.24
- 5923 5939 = 2.29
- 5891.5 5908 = 2.16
